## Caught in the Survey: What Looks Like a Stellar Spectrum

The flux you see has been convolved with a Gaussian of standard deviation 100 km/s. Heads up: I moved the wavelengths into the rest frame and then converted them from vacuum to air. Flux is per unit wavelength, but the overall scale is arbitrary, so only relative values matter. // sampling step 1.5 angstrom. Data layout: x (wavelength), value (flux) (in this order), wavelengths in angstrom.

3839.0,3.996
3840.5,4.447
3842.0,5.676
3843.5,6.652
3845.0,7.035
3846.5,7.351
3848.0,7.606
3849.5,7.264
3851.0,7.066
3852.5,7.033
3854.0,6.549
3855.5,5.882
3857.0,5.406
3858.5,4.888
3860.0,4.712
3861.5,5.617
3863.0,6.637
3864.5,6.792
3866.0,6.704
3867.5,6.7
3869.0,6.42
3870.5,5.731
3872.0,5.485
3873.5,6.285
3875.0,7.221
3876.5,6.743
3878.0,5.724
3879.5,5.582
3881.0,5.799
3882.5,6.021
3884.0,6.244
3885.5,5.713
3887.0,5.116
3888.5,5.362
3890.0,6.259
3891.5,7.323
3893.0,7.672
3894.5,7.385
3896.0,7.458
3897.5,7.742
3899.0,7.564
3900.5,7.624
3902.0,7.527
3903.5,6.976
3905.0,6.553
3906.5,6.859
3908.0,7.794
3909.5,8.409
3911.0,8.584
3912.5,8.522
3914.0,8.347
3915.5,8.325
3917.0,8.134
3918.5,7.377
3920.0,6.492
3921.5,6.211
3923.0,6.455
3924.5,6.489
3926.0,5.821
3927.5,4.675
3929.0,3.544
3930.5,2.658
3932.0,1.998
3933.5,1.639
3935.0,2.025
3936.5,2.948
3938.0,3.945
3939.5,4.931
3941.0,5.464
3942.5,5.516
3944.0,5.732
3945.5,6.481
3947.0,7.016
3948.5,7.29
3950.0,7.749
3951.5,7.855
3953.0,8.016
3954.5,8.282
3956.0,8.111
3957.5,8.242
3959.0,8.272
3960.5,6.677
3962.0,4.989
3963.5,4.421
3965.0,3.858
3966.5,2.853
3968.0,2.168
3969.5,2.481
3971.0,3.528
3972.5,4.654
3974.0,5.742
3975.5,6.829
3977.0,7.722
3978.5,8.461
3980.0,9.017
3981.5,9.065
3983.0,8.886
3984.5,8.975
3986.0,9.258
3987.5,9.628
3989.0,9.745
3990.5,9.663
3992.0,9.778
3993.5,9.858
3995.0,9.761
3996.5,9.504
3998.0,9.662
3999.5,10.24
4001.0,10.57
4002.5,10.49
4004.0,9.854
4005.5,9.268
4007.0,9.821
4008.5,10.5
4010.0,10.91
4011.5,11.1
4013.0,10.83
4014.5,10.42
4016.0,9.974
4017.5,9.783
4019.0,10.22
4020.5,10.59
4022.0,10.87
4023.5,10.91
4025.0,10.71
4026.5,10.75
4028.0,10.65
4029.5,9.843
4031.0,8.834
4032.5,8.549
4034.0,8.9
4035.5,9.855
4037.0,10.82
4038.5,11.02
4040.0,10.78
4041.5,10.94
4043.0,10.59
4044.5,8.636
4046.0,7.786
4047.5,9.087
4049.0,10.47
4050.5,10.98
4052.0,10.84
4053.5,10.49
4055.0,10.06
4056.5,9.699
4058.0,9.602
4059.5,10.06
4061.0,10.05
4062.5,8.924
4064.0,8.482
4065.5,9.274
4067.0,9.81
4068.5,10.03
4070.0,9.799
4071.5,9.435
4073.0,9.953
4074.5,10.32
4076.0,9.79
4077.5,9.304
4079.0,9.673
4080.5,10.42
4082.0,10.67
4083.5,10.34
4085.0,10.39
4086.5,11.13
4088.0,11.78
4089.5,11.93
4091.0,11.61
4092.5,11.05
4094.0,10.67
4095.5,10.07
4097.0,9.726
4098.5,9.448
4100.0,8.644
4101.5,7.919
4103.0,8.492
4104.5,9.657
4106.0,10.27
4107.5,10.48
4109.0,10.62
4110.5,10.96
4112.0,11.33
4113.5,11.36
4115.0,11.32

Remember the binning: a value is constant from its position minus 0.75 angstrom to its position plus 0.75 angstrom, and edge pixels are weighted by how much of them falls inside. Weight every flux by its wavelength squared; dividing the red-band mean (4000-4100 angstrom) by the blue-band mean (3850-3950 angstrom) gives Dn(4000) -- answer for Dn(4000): 1.8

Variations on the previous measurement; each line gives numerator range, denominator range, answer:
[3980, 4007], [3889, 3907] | 1.40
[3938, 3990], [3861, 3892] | 1.13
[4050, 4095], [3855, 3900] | 1.79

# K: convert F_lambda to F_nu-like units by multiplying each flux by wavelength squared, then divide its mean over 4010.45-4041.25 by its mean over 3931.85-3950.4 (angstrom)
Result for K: 2.21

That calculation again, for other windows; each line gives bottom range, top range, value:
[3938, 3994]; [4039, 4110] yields 1.53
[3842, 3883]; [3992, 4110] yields 1.75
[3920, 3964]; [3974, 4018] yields 1.74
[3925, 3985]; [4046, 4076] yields 1.81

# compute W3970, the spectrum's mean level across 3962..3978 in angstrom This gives 4.52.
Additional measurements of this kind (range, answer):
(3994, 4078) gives 10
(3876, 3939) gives 6.17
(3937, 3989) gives 6.56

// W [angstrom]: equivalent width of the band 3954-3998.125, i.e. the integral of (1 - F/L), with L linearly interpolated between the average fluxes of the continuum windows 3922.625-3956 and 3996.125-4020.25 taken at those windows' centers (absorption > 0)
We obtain 3.9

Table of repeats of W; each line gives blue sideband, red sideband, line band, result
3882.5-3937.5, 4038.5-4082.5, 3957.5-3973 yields 6.1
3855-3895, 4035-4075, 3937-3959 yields 2.6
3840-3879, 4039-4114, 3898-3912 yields -0.9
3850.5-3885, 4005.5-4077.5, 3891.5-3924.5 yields -2.2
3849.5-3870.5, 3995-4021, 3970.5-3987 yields 3.3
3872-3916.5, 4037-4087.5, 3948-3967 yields 3.2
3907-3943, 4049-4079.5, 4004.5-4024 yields -4.7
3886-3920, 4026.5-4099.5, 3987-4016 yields -3.4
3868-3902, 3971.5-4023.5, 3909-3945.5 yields 9.4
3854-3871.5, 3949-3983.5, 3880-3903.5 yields -2.4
